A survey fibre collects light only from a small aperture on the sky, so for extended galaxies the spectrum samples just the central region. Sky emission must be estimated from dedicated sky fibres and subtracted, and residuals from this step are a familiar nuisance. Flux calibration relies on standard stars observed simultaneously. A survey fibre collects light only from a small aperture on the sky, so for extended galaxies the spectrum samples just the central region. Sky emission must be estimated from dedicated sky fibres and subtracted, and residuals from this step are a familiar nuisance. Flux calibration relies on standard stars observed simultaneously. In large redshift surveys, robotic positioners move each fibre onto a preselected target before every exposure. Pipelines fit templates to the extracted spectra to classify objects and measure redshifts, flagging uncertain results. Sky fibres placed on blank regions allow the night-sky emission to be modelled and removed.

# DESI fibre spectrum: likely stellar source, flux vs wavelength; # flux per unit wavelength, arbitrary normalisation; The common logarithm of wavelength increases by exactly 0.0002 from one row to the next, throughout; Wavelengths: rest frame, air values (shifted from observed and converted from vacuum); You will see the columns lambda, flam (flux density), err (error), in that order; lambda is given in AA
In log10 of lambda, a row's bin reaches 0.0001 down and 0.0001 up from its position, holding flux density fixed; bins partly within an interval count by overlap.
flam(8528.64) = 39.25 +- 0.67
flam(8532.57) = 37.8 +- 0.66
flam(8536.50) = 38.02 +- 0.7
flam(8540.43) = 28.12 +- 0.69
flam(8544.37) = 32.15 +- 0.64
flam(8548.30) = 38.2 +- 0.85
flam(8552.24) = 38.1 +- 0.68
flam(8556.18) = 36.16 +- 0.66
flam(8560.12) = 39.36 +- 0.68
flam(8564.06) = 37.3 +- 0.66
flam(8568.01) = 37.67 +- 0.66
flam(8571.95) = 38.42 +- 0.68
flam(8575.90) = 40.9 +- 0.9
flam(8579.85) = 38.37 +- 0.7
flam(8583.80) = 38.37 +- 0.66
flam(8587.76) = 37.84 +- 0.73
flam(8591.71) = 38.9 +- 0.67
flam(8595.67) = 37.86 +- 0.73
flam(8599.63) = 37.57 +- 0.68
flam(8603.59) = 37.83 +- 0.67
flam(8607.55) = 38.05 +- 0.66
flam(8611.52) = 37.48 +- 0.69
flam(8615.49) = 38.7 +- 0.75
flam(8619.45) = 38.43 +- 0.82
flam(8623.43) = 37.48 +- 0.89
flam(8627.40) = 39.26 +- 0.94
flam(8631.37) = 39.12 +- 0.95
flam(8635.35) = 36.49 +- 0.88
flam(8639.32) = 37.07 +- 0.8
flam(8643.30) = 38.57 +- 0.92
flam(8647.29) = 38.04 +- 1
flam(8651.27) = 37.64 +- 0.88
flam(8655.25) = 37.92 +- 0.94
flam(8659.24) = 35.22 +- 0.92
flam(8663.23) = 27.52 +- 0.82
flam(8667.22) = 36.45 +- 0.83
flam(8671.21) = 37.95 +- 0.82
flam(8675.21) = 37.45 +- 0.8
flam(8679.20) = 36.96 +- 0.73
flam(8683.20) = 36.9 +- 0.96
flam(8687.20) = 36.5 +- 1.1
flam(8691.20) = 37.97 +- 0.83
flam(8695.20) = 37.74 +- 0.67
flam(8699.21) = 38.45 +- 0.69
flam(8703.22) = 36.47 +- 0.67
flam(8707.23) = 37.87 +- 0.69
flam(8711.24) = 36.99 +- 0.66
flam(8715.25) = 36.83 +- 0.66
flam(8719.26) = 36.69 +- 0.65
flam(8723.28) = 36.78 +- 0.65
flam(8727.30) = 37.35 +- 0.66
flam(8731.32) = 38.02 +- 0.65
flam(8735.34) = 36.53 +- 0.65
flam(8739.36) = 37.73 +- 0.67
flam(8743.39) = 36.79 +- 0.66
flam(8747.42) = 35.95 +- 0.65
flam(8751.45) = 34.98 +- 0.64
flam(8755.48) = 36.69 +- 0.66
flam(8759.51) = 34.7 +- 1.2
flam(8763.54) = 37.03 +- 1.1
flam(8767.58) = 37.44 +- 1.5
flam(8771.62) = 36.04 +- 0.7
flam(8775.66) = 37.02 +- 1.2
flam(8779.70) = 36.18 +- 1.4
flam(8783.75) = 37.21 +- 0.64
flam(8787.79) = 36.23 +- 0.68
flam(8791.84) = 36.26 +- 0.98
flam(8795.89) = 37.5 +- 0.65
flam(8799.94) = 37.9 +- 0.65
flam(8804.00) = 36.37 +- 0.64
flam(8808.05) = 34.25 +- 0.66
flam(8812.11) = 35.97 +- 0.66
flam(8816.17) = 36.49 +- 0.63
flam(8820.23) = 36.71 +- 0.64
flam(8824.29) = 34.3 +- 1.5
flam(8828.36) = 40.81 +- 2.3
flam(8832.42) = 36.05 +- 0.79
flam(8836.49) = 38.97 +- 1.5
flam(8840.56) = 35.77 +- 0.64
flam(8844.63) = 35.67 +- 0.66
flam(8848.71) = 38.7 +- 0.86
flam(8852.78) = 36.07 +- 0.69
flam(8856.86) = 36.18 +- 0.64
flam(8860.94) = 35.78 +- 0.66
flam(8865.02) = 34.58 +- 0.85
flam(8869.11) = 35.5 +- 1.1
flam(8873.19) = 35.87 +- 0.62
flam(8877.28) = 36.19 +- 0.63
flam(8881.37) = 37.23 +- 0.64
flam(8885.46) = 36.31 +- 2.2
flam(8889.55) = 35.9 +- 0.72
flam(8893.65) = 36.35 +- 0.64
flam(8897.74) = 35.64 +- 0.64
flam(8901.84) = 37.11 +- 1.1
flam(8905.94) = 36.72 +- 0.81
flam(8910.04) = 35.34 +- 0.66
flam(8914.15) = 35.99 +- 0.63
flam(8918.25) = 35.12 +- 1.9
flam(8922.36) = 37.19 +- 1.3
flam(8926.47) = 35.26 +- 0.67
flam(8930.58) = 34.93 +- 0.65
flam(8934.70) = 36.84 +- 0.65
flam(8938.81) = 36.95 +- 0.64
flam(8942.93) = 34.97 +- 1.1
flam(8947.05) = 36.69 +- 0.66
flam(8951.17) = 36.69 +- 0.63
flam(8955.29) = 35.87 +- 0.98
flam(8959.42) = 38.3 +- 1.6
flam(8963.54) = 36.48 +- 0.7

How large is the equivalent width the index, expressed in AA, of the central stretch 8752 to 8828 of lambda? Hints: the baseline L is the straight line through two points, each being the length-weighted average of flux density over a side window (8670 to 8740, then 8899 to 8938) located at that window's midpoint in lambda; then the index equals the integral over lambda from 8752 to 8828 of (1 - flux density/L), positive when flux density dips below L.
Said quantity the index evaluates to 0.8 AA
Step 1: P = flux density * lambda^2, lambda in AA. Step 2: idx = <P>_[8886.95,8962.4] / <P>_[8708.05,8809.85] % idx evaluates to 1.03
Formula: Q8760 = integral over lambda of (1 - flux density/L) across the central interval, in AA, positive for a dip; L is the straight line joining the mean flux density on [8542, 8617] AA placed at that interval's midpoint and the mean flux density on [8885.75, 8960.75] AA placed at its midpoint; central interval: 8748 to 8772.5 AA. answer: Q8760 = 0.5 AA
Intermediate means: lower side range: 37.8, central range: 36.1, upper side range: 36.2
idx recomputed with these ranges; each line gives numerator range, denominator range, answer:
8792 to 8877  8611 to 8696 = 1.02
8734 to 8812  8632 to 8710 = 1.01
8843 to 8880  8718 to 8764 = 1.01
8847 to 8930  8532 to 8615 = 1.04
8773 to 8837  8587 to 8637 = 1.01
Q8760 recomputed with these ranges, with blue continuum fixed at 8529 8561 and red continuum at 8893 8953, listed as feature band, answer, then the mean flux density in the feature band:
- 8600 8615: -0.8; 37.8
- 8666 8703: -1.3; 37.3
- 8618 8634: -1.1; 38.5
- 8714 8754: -0.8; 36.8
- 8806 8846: -0.5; 36.5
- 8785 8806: -0.5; 36.9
